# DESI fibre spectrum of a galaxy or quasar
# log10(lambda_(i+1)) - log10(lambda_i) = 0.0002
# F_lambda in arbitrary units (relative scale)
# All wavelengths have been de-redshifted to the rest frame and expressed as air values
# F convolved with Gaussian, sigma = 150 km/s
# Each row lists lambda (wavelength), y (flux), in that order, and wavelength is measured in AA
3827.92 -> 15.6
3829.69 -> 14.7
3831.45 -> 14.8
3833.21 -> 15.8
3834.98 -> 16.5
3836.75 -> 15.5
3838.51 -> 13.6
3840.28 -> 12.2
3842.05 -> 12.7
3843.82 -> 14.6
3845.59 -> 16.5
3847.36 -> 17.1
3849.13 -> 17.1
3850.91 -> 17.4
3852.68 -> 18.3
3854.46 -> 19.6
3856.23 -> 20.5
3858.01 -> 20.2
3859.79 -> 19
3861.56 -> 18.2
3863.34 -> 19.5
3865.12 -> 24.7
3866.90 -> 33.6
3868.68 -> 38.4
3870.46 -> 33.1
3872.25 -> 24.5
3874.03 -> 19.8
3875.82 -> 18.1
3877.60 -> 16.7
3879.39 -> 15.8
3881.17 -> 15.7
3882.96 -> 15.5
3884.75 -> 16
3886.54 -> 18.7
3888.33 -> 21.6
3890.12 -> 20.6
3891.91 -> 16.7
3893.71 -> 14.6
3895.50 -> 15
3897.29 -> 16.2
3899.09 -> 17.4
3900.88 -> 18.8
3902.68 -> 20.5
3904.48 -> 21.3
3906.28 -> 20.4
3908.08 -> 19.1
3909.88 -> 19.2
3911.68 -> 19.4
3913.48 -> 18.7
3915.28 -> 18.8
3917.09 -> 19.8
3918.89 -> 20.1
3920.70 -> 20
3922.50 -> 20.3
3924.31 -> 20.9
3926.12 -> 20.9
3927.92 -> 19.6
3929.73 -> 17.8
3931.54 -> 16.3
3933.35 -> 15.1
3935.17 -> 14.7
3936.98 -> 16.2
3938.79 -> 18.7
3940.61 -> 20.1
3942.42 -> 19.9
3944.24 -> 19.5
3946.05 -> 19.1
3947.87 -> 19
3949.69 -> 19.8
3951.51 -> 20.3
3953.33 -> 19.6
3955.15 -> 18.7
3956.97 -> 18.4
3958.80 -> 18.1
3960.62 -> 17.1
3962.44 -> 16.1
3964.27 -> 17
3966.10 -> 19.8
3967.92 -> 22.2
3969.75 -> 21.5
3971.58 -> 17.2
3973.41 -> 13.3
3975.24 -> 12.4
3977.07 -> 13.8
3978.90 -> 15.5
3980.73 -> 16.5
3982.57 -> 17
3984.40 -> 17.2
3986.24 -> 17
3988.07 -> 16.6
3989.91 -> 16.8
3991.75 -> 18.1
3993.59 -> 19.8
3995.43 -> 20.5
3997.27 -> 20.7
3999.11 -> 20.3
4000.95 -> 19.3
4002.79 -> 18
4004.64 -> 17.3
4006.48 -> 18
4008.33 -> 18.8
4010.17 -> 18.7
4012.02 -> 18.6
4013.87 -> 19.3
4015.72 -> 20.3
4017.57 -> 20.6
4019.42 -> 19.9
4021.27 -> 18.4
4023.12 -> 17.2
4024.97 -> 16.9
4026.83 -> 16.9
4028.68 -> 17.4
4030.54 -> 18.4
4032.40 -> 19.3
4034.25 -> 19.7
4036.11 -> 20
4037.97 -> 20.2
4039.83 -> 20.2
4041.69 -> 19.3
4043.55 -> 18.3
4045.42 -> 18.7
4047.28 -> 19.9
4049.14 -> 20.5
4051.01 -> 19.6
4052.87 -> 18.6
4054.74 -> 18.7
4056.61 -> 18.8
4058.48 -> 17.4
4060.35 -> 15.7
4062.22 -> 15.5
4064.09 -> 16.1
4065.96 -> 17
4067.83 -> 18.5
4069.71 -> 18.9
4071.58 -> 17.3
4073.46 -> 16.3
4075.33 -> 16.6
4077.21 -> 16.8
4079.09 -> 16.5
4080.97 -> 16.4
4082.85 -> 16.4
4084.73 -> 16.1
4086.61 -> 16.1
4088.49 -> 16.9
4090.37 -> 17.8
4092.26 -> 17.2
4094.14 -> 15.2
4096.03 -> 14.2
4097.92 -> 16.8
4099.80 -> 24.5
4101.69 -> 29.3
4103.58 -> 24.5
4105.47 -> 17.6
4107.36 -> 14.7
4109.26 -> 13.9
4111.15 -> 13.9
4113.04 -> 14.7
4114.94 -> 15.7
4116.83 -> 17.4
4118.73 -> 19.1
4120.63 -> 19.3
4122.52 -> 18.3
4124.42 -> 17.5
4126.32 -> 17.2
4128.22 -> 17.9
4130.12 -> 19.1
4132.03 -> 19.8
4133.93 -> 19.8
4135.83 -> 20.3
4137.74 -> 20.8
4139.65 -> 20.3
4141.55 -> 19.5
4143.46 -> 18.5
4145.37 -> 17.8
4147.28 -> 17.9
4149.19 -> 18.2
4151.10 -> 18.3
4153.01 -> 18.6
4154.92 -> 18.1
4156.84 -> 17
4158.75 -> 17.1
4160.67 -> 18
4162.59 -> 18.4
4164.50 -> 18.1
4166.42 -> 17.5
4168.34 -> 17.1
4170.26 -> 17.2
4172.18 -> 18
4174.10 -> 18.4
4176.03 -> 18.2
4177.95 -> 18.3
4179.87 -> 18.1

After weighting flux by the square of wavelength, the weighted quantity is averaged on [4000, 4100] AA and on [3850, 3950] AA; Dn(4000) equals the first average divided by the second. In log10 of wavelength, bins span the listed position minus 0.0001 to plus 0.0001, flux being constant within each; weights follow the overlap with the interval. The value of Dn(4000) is 0.99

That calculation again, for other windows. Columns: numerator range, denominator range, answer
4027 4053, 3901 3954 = 1.06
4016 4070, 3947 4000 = 1.07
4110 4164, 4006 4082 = 1.04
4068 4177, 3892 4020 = 1.06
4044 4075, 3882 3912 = 1.07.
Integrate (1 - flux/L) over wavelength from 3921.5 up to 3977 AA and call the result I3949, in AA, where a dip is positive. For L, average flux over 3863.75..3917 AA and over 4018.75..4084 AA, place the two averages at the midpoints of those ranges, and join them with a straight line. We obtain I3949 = 3.5 AA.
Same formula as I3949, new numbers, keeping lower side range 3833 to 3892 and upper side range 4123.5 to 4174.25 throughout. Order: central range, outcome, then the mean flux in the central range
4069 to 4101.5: 2.20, 17.3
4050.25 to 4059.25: 0.03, 18.6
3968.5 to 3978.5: 1.64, 15.8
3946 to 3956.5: -0.21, 19.4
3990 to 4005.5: -0.21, 19.1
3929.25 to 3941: 1.39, 16.8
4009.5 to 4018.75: -0.35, 19.5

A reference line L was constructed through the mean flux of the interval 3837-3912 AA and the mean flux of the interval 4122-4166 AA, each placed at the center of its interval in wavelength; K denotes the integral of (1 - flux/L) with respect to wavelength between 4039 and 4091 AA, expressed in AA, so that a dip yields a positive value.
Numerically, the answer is 3.0 AA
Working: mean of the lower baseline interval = 19.2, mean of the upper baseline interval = 18.5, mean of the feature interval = 17.7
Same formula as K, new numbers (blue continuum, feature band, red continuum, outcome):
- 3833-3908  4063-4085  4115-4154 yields 2.2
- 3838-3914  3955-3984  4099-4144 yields 3.0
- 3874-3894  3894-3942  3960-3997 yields -3.3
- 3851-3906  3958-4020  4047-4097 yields 1.5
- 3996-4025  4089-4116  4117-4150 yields 1.5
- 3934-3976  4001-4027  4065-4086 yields -1.4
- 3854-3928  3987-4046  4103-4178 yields 0.8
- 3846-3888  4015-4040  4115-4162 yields 0.7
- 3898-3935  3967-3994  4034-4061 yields 3.0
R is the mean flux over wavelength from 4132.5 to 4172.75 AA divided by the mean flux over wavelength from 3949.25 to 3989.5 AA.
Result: 1.05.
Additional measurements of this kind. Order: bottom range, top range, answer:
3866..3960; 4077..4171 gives 0.92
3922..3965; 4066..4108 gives 0.97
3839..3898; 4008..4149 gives 0.94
